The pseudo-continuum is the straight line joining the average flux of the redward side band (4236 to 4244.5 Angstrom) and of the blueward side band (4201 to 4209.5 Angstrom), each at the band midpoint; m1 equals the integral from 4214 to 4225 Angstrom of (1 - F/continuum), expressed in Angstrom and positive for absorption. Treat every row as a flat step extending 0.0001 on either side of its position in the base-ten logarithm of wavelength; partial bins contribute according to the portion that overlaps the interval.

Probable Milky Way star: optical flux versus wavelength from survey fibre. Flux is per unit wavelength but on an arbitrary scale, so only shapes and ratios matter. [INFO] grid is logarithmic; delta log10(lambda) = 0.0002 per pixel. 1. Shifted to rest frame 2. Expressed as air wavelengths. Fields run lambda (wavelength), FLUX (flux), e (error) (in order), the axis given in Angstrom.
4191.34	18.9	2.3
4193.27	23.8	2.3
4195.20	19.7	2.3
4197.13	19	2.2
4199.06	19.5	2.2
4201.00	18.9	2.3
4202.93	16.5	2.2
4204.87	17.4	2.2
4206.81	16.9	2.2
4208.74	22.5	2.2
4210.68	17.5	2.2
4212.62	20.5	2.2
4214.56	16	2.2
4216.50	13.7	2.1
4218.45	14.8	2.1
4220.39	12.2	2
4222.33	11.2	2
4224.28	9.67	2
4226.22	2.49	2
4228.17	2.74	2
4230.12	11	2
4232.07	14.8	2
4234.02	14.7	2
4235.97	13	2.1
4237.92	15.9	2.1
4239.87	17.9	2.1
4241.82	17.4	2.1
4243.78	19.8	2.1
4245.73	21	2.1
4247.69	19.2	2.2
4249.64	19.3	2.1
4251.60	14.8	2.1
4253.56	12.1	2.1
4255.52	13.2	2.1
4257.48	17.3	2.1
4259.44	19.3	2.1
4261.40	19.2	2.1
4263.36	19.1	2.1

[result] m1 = 3.06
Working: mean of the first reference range 18.3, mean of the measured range 12.9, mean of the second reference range 17.2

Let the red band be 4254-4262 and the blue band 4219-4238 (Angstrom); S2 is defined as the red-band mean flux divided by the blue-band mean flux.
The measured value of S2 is 1.58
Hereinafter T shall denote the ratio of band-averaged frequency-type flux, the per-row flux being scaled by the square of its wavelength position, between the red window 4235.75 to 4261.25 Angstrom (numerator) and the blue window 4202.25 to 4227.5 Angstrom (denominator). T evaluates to 1.20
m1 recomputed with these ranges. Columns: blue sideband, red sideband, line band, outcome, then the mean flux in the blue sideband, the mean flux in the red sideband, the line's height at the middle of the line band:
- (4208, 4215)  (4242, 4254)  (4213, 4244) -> 9.4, 19.2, 17.9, 18.6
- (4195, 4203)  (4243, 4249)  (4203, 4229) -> 7.3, 18.9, 20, 19.3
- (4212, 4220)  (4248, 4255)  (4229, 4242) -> 0.8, 15.8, 15.6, 15.7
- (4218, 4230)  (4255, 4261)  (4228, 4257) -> -5.0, 8.74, 17.1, 13.3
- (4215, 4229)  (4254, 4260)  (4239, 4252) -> -4.4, 9.85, 16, 14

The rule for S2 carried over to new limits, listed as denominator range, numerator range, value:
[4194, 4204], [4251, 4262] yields 0.85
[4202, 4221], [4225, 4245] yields 0.77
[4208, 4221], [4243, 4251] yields 1.17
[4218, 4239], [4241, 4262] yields 1.58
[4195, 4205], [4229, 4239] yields 0.74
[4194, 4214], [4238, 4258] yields 0.91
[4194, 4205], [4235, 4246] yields 0.92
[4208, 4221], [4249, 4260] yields 0.94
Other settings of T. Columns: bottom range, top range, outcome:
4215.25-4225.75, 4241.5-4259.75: 1.47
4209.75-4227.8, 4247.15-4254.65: 1.29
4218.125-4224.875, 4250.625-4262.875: 1.39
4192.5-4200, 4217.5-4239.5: 0.56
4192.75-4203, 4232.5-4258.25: 0.86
